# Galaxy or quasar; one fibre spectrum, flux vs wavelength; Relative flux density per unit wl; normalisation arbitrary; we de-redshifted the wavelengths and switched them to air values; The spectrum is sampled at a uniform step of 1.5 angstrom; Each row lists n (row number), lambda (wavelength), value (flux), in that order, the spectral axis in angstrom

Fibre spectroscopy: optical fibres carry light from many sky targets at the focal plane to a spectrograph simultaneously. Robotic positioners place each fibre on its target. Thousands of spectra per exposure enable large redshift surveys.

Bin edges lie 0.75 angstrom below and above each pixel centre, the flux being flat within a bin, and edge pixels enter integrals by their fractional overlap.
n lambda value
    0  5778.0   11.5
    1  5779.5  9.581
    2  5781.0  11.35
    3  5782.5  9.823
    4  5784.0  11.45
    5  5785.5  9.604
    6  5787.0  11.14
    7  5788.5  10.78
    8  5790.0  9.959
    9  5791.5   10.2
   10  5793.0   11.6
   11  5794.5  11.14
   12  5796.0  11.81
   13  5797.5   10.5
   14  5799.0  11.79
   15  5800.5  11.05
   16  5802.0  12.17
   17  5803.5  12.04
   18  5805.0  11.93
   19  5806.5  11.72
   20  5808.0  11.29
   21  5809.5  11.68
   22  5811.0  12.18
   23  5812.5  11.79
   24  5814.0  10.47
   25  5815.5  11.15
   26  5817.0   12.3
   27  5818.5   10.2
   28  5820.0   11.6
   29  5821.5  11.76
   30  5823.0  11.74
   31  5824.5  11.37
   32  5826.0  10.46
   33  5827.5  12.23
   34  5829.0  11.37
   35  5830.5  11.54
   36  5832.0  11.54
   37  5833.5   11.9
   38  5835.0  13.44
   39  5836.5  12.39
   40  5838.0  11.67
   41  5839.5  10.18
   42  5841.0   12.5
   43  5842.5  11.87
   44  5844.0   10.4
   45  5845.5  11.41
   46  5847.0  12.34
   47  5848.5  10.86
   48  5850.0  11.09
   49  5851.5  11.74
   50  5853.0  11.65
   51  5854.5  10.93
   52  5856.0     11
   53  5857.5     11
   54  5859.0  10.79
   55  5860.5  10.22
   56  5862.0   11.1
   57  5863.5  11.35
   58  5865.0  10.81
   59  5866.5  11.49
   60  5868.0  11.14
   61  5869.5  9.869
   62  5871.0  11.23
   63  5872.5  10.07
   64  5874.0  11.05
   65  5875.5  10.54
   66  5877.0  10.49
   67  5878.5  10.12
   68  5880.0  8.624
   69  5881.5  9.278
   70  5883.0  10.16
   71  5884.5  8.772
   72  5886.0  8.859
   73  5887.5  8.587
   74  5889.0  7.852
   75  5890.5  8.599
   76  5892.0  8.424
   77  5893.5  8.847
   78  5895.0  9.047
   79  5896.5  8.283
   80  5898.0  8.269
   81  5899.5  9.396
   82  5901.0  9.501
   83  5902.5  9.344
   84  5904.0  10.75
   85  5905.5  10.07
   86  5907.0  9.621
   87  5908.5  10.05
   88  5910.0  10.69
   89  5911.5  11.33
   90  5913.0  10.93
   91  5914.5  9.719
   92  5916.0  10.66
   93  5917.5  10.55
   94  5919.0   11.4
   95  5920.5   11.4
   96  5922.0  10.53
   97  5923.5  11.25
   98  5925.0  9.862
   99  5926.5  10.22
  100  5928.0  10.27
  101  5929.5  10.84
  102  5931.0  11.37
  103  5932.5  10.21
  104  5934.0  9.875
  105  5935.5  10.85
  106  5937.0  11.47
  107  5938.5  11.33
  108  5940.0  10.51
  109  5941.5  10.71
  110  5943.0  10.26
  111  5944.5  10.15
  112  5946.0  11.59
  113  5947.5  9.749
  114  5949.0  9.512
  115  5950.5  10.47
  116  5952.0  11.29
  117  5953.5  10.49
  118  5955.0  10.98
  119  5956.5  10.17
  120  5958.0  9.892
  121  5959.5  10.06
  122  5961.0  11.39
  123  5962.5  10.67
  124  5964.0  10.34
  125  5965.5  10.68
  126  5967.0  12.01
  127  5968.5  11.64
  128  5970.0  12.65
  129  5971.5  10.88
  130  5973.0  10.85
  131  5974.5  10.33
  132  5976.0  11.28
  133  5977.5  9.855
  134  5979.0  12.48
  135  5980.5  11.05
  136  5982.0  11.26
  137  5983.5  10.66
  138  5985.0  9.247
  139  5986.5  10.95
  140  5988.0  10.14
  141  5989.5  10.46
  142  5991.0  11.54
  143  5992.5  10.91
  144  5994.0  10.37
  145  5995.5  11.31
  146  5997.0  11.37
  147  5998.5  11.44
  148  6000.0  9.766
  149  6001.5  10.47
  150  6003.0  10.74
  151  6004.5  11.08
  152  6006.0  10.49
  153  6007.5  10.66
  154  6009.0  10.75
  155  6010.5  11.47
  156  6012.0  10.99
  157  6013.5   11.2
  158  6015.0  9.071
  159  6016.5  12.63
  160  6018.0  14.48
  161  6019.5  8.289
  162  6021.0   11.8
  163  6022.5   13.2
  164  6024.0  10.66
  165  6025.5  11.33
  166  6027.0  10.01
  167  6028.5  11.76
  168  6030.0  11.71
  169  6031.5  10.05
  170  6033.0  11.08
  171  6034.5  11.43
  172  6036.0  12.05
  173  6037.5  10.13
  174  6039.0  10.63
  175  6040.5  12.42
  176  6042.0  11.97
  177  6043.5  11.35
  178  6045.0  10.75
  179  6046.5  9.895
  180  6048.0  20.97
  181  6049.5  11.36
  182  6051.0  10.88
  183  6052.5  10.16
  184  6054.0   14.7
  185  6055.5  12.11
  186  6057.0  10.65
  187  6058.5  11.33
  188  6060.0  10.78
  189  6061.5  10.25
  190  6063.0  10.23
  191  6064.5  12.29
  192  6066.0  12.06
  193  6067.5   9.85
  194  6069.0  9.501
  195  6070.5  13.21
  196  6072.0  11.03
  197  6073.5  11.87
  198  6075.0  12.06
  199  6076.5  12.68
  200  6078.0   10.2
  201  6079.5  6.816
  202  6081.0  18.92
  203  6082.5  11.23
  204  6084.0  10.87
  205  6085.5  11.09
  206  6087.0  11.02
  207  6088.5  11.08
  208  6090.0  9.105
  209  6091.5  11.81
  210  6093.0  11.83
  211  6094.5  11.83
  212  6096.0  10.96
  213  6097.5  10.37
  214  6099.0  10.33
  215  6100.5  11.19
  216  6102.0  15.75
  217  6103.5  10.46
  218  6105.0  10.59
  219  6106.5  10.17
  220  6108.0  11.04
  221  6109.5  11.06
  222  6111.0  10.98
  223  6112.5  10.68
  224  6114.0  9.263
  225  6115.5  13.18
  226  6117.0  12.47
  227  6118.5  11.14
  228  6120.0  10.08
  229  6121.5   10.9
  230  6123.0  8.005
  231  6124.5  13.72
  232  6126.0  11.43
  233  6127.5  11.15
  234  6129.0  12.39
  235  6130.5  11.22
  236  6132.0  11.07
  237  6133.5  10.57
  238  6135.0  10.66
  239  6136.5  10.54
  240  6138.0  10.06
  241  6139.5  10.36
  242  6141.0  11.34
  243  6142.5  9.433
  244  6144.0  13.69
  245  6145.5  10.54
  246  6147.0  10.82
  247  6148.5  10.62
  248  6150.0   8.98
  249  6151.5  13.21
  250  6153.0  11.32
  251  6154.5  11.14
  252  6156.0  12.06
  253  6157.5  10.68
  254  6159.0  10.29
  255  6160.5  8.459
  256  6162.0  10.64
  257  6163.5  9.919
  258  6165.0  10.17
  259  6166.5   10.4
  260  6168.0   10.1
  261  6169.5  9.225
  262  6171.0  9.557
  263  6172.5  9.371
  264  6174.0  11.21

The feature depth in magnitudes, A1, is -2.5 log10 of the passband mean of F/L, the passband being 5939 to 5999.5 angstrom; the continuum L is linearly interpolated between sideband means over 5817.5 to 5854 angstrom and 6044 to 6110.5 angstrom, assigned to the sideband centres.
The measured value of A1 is 0.07 mag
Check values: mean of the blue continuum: 11.6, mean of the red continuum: 11.5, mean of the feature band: 10.8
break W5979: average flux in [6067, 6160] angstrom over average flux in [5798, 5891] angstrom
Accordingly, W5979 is 1.01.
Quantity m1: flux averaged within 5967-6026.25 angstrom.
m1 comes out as 11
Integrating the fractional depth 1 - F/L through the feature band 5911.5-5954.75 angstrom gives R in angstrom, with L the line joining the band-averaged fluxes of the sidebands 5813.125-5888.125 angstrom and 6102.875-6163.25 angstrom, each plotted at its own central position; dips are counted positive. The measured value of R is 1.2 angstrom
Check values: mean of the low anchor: 11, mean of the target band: 10.6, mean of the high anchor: 10.9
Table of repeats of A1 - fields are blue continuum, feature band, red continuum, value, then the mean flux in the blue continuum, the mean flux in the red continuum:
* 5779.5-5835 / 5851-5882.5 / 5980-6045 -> 0.05 mag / 11.3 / 11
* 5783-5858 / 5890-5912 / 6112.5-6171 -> 0.19 mag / 11.4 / 10.8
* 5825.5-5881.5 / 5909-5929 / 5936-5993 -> 0.03 mag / 11.1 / 10.8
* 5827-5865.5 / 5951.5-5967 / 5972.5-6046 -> 0.05 mag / 11.4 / 11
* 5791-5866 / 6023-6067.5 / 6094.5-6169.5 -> -0.04 mag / 11.4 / 10.9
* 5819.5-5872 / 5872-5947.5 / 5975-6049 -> 0.13 mag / 11.4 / 11.2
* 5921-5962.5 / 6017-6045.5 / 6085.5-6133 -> -0.04 mag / 10.6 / 11.2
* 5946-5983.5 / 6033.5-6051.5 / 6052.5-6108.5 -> -0.07 mag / 10.8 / 11.4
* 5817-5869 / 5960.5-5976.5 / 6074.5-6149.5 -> 0.01 mag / 11.4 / 11.2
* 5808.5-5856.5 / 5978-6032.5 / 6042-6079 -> 0.06 mag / 11.5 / 11.6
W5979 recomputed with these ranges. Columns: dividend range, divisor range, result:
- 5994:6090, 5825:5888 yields 1.04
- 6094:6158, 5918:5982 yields 1.03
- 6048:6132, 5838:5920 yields 1.11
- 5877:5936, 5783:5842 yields 0.86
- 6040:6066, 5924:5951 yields 1.13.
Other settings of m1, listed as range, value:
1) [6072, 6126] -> 11.3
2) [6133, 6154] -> 10.9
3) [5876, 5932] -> 9.84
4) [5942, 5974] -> 10.7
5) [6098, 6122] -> 11.2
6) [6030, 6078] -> 11.6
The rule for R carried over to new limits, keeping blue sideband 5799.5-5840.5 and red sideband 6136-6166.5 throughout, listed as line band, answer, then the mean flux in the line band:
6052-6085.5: -1.72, 11.5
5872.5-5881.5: 1.08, 10.1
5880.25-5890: 2.16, 8.89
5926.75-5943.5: 0.89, 10.7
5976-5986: 0.33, 10.8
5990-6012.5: 0.46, 10.9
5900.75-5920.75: 1.64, 10.4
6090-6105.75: -0.79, 11.4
